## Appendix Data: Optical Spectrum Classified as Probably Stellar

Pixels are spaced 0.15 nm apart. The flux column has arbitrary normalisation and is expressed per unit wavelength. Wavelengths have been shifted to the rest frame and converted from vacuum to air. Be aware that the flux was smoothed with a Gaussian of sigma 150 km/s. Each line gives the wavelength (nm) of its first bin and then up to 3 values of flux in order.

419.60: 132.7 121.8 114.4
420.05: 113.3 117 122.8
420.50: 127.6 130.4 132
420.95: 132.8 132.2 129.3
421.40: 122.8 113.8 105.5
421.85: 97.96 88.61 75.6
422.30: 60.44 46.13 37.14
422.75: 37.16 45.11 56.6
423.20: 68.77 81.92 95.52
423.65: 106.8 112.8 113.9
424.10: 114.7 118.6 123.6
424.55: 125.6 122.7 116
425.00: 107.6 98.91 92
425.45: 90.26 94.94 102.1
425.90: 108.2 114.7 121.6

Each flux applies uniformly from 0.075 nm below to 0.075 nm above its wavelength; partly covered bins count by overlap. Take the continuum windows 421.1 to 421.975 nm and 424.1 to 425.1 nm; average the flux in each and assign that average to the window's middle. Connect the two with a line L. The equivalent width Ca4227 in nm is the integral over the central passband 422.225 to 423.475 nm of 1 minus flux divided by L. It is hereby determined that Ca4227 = 0.65 nm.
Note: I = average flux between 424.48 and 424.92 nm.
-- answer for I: 121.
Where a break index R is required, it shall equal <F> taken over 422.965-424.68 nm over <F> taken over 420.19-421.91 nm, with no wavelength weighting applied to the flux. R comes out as 0.83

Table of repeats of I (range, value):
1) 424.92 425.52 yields 97.4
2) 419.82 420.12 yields 114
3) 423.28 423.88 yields 99.5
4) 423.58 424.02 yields 111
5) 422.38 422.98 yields 41.5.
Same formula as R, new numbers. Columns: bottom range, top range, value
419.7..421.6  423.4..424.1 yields 0.86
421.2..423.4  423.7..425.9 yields 1.42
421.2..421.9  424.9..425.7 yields 0.86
